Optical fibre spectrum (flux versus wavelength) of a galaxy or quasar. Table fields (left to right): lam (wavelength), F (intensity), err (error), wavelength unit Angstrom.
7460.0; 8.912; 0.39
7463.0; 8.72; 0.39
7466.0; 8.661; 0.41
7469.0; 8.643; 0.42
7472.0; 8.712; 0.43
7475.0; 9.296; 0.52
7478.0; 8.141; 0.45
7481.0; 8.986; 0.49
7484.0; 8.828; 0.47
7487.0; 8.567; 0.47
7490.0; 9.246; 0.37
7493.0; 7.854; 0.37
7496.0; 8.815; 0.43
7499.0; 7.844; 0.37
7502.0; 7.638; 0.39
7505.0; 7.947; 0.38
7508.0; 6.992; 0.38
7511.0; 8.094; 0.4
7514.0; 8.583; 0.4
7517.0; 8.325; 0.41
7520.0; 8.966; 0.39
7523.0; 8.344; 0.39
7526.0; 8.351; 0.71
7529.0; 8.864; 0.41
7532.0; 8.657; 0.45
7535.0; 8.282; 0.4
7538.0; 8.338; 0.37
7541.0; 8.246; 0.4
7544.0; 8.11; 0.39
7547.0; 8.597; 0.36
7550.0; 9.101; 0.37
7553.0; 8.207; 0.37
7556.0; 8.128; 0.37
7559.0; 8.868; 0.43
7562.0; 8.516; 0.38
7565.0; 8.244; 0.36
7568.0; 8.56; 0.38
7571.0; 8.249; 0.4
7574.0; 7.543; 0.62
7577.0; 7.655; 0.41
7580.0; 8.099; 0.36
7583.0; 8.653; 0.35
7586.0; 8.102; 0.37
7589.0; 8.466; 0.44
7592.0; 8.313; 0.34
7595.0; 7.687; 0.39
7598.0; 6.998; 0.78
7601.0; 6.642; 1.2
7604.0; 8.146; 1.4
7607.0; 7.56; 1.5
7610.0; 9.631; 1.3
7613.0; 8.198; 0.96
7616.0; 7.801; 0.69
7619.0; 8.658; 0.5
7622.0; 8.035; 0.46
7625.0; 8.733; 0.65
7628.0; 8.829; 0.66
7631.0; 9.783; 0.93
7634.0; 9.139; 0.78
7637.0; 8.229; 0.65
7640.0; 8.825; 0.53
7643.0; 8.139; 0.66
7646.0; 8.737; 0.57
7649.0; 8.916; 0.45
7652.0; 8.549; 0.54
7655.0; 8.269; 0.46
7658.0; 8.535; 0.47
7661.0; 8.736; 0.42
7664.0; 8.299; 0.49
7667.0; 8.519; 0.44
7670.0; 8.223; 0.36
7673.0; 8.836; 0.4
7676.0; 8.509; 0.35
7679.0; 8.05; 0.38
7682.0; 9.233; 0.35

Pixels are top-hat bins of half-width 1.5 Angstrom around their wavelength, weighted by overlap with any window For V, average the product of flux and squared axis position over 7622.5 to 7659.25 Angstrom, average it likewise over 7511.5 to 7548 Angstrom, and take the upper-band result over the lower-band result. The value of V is 1.06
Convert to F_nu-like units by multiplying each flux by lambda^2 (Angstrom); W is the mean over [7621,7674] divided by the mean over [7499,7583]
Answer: 1.1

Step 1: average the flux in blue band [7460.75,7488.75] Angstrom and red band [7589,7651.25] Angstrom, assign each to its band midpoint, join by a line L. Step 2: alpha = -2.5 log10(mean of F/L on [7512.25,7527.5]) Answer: 0.01 mag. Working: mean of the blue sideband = 8.74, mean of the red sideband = 8.36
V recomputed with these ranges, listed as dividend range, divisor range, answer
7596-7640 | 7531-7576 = 1.01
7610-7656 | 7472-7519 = 1.07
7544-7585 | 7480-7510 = 1.03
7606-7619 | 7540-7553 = 1.00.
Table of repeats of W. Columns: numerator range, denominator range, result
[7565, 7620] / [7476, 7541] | 0.98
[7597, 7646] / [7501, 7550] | 1.03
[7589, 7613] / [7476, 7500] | 0.95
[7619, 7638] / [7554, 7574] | 1.07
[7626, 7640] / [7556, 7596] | 1.11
